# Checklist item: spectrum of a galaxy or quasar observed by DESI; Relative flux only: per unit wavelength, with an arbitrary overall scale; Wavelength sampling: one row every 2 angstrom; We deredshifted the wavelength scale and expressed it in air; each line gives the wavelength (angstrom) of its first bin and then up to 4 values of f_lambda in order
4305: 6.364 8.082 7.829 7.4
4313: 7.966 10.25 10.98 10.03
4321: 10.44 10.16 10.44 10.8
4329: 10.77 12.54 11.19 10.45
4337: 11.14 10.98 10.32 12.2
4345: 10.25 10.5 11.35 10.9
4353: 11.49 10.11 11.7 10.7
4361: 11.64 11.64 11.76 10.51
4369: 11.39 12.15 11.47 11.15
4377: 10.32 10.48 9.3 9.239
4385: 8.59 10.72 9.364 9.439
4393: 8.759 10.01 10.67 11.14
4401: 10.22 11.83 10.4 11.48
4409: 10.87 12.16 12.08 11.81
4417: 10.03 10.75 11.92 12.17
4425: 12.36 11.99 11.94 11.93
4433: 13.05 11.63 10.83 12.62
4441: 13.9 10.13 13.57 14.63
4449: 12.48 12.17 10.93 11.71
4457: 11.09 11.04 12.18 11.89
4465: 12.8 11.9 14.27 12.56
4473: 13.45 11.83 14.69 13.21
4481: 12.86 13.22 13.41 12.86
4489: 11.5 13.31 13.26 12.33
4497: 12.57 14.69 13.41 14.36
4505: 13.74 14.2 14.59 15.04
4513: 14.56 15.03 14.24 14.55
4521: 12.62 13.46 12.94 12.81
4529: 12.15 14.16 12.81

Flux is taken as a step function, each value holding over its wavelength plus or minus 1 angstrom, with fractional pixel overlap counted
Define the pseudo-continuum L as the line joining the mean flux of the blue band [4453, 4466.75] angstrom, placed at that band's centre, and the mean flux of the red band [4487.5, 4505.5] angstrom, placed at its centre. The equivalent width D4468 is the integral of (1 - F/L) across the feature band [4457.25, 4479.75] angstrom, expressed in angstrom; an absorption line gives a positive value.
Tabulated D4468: -1.0 angstrom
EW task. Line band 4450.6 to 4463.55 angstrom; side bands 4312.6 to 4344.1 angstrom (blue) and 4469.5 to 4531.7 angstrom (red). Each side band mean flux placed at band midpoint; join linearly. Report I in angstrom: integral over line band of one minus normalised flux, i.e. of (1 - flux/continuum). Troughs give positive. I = 1.26 angstrom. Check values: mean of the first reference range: 10.7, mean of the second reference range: 13.5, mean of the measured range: 11.5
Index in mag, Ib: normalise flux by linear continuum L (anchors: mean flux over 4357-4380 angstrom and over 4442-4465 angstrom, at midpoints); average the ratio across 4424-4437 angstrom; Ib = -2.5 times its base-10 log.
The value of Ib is -0.022 mag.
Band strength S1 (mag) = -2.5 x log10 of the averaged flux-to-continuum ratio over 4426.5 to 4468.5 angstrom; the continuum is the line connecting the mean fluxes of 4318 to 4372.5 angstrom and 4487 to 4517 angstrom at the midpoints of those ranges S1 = 0.06 mag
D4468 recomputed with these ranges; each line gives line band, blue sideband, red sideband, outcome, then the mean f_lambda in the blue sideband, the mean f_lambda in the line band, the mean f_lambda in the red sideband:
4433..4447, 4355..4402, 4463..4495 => -0.4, 10.5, 12.4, 13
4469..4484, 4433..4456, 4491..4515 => 0.0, 12.3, 13.2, 13.9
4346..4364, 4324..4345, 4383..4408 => -0.6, 11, 11.1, 10.2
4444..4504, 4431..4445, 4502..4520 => 2.1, 12.1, 12.8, 14.5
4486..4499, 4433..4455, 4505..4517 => 1.1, 12.3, 12.8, 14.6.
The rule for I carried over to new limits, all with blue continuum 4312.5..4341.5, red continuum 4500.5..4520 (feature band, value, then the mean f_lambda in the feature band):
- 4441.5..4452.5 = 0.4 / 12.6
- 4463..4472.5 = 0.5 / 12.8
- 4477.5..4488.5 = 0.6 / 13.1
